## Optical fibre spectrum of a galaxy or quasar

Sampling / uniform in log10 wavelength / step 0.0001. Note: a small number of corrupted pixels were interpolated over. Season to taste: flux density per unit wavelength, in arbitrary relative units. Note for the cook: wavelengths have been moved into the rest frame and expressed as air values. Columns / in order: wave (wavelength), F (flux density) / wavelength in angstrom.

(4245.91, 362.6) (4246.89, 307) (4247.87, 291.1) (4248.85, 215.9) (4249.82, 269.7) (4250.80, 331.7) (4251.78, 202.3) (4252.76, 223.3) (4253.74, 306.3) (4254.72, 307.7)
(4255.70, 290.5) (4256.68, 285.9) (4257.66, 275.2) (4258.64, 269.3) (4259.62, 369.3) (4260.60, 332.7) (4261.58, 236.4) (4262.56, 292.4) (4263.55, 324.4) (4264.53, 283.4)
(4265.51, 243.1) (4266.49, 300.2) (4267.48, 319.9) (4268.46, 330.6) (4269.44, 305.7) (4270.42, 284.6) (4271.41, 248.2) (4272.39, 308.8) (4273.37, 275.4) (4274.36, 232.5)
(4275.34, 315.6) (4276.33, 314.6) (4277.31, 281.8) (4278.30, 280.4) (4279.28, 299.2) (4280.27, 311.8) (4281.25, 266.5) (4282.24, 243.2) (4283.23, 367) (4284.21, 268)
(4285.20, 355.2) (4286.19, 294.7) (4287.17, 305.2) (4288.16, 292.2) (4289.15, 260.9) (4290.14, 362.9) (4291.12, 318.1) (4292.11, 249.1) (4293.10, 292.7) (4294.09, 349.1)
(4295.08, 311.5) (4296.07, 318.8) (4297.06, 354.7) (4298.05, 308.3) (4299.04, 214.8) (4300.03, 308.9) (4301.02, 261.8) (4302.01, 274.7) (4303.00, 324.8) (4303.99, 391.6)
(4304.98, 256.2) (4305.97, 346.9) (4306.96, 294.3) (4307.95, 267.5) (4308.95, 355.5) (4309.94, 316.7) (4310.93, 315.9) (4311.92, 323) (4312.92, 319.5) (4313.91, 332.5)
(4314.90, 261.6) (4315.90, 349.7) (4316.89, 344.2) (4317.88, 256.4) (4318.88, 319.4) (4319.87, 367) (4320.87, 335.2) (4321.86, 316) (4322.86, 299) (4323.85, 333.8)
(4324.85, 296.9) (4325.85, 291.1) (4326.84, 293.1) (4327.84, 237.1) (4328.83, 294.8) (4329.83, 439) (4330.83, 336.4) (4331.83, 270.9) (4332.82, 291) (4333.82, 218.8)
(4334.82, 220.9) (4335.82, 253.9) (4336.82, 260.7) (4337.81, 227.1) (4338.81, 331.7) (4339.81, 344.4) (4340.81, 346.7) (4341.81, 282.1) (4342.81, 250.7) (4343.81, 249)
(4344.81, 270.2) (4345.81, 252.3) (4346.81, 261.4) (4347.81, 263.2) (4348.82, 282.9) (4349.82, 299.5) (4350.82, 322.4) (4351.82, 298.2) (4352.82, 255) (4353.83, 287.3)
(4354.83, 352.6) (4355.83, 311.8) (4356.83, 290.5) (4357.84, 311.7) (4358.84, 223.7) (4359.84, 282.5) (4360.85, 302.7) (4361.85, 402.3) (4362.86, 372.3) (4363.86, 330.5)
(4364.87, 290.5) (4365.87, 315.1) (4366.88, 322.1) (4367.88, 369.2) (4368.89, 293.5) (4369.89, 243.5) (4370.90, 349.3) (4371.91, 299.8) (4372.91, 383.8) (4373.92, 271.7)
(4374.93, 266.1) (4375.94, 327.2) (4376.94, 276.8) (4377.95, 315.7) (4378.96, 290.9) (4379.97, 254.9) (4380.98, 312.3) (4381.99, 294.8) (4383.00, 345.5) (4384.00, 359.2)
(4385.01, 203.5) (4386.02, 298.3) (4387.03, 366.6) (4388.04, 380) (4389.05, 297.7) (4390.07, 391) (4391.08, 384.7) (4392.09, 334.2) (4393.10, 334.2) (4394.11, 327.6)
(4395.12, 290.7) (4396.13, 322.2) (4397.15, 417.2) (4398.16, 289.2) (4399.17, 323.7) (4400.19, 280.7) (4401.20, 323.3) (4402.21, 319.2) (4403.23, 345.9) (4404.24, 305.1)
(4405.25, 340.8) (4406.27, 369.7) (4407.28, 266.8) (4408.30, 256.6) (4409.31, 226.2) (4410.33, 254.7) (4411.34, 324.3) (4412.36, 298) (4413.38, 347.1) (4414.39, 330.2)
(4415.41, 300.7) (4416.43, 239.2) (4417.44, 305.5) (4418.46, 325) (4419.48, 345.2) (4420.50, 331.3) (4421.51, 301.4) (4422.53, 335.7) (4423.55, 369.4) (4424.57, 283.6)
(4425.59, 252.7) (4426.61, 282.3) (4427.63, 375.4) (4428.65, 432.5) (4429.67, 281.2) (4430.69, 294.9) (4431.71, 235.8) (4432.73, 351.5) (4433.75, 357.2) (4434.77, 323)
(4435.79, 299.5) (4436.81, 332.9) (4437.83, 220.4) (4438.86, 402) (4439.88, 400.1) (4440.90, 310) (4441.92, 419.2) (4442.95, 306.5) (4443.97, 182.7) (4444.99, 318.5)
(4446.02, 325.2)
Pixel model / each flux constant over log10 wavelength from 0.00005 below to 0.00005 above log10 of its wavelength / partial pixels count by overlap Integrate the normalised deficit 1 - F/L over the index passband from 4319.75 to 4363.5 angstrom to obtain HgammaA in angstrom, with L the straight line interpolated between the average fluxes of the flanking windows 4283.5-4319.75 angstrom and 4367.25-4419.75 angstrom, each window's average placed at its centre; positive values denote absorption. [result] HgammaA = 2.2 angstrom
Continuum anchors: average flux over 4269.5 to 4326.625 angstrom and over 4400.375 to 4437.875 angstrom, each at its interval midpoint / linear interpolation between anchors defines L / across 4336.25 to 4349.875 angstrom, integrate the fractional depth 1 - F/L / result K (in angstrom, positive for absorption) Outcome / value 1.22 angstrom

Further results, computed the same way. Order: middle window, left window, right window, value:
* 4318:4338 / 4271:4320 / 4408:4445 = 0.7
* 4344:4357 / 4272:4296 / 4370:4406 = 1.0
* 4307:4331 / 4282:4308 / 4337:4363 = -1.3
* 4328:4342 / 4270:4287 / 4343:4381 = 0.2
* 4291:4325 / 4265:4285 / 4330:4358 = -2.7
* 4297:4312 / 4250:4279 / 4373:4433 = -0.5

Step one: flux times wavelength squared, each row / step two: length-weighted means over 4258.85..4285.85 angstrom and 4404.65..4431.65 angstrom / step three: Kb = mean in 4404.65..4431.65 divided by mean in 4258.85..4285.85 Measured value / 1.12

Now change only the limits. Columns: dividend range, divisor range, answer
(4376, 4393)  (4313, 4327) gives 1.05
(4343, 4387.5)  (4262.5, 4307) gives 1.05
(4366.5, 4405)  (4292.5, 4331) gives 1.06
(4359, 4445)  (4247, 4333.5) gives 1.11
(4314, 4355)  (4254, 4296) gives 1.02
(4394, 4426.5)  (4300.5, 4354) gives 1.08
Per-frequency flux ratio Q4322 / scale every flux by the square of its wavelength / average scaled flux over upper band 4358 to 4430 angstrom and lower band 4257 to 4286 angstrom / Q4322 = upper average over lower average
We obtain 1.1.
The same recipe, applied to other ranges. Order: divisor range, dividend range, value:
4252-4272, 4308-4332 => 1.12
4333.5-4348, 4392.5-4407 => 1.25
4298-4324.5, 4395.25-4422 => 1.05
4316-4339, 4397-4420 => 1.08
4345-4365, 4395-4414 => 1.06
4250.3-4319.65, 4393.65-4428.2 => 1.10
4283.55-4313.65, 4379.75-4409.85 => 1.08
